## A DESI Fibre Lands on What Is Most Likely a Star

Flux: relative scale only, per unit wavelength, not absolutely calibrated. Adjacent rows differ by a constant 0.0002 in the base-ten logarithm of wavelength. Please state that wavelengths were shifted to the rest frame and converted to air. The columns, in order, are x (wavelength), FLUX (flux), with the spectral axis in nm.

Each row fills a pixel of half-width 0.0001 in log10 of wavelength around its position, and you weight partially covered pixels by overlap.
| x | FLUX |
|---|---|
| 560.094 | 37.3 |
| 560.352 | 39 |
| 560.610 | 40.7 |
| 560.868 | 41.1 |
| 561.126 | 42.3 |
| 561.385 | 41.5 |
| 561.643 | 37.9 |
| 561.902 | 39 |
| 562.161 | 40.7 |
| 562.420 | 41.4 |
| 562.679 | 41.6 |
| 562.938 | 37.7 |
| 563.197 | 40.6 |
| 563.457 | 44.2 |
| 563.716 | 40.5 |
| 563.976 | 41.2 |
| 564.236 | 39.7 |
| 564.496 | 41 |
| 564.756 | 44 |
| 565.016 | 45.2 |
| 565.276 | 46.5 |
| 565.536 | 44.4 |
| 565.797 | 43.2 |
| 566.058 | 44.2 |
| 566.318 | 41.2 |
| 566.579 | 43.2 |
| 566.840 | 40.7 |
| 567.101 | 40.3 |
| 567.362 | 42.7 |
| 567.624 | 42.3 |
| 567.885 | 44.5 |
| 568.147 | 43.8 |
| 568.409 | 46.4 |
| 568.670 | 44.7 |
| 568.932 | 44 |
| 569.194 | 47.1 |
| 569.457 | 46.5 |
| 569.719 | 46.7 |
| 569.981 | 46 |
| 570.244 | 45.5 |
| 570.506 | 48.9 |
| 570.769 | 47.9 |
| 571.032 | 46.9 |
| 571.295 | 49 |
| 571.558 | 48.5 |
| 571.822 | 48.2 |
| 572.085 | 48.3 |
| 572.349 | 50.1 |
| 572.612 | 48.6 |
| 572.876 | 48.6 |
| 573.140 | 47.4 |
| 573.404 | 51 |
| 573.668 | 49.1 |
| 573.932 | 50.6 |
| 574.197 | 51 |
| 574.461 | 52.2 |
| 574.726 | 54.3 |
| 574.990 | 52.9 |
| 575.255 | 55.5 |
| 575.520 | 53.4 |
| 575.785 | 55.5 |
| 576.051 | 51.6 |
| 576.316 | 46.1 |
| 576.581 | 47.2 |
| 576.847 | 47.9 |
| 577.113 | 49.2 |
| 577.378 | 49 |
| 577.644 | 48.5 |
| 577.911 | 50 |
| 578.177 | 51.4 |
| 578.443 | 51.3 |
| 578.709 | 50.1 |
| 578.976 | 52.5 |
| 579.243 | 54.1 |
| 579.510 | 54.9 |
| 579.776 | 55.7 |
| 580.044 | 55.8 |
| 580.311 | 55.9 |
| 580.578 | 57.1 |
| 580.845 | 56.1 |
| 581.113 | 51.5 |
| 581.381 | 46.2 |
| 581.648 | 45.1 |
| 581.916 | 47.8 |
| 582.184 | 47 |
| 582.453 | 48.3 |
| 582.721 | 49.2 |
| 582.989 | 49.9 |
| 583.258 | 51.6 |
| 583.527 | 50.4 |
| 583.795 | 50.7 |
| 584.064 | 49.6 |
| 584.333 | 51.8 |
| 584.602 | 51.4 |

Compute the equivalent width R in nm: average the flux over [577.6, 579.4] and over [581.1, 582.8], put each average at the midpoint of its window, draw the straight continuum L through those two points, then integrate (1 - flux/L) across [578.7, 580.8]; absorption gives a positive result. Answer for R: -0.21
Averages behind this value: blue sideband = 51.3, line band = 54.8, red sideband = 47.6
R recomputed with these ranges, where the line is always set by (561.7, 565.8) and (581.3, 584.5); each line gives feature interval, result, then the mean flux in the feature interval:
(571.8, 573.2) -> -0.11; 48.6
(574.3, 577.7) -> -0.34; 51.1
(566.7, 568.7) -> 0.01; 43.1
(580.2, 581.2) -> -0.15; 55.3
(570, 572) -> -0.14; 47.7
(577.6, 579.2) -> -0.12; 50.9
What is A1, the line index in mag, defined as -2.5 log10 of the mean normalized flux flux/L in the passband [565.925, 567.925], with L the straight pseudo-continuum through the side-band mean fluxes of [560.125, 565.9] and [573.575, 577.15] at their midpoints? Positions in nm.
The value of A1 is 0.06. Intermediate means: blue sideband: 41.4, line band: 42.3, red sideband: 51.2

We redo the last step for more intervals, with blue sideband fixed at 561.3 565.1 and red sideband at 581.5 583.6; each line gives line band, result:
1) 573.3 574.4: -0.12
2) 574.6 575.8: -0.19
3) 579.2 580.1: -0.16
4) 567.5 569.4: -0.04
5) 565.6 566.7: -0.02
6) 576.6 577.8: -0.05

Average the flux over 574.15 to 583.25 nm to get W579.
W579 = 51.3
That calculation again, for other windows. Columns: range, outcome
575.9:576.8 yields 48.4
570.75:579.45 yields 50.3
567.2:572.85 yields 46.5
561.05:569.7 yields 42.6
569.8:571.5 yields 47.4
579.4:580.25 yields 55.5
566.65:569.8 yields 44.1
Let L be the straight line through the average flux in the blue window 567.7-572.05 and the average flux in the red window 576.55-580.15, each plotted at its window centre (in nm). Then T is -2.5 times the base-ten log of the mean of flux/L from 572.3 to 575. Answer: -0.04 mag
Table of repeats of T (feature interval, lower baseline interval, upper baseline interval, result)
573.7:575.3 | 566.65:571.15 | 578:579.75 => -0.07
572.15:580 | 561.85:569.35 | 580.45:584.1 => -0.08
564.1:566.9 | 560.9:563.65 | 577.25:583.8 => -0.01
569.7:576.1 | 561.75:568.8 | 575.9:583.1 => -0.07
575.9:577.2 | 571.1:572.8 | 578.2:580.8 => 0.08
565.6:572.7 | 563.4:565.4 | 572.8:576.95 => 0.02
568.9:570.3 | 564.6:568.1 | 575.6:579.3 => -0.02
